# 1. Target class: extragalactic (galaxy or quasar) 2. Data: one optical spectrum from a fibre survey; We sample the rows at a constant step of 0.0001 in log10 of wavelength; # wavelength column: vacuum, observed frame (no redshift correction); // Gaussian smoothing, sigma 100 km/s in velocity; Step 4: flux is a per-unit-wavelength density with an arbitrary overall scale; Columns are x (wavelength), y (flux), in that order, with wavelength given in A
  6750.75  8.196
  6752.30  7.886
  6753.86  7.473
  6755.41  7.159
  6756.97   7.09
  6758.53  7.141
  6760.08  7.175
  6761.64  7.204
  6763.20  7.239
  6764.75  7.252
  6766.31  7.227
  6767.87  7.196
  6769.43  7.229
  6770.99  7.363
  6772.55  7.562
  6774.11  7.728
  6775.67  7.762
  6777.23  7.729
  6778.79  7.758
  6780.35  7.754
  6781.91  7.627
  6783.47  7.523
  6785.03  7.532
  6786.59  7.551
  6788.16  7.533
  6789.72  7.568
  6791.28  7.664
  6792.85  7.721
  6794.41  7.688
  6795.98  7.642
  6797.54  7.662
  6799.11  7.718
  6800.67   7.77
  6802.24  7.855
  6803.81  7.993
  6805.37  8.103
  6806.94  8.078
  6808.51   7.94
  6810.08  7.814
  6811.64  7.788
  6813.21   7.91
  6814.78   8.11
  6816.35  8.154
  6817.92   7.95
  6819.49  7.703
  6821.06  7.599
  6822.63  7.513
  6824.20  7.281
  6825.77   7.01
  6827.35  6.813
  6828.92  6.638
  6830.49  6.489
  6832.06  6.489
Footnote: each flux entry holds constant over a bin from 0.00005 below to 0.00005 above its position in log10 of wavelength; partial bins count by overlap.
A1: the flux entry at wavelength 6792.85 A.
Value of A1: 7.721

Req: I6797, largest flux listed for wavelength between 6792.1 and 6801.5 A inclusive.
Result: 7.77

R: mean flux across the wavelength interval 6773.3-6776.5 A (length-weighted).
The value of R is 7.74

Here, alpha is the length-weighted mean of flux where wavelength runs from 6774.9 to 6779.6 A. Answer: 7.75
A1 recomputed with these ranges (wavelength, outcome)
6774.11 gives 7.728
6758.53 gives 7.141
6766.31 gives 7.227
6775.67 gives 7.762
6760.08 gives 7.175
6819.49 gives 7.703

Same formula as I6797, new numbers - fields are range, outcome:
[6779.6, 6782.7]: 7.754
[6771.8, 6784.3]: 7.762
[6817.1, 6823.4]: 7.95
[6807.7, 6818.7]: 8.154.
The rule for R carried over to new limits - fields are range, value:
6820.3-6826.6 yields 7.34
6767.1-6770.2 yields 7.21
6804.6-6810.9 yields 7.98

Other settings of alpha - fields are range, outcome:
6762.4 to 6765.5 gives 7.26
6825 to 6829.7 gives 6.81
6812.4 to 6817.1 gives 8.05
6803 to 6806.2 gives 8.05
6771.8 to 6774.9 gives 7.65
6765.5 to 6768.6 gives 7.2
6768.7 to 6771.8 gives 7.3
